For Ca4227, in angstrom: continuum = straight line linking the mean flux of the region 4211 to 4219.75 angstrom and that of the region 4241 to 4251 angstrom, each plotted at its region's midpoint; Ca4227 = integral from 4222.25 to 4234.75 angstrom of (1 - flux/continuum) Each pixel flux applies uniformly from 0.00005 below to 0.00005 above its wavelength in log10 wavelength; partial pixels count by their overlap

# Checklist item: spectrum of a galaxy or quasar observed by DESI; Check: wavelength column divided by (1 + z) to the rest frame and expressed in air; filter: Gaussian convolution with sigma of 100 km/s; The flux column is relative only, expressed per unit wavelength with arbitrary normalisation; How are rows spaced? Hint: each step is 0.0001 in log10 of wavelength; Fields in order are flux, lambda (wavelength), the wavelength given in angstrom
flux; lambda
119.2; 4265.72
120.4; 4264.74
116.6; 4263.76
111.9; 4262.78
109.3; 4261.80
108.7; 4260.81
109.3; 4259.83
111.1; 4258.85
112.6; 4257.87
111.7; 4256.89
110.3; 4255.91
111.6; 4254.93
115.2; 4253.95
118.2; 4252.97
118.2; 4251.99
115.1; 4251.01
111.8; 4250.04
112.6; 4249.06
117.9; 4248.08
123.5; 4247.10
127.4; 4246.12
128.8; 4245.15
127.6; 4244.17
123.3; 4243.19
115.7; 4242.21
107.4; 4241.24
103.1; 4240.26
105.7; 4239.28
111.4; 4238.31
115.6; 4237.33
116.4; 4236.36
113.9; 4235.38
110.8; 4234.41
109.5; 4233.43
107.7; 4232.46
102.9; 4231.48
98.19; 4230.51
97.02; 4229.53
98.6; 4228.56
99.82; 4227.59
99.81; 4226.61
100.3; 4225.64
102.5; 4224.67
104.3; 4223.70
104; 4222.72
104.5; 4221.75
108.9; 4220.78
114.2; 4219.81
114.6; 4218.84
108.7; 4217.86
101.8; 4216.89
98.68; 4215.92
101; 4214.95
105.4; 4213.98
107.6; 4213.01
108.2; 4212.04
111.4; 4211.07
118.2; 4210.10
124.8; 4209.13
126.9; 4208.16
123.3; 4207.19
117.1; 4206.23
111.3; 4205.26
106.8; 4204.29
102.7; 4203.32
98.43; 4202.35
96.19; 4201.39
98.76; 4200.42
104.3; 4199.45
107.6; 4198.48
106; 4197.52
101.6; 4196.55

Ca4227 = 1.1 angstrom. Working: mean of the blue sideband 106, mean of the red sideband 120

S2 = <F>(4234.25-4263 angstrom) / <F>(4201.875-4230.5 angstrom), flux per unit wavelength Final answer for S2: 1.07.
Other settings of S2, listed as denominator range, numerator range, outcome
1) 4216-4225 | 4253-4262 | 1.04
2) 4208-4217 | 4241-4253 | 1.08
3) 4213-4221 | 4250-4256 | 1.08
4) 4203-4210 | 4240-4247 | 1.03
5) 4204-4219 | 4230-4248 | 1.02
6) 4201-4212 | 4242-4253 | 1.07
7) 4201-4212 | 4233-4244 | 1.00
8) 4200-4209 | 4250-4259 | 1.04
